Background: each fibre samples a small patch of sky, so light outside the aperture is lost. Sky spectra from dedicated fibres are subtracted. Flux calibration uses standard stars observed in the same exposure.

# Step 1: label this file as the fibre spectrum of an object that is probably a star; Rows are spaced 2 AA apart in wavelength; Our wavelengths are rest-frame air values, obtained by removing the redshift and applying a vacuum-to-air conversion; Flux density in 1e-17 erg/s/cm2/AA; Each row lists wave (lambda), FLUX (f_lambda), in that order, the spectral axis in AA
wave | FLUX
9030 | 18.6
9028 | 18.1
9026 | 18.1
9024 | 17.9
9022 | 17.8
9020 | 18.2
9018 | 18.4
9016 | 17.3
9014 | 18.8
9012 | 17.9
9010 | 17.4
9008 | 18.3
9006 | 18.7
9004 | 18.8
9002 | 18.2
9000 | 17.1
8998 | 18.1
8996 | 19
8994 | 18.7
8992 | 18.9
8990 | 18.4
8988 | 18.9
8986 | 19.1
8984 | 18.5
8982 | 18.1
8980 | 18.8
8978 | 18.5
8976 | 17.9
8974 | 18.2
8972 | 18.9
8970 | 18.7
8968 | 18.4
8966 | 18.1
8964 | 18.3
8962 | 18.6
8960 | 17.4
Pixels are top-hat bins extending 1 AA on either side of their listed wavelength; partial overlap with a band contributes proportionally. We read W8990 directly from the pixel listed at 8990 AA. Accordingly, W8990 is 18.4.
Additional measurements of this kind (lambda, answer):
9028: 18.1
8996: 19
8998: 18.1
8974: 18.2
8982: 18.1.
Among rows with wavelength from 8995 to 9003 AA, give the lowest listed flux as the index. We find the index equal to 17.1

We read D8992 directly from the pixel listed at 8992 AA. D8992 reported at 18.9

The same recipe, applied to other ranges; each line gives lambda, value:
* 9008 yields 18.3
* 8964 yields 18.3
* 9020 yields 18.2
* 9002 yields 18.2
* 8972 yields 18.9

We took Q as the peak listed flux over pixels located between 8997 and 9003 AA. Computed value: 18.2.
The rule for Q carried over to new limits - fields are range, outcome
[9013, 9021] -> 18.8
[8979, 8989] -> 19.1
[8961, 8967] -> 18.6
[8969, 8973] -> 18.9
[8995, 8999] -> 19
